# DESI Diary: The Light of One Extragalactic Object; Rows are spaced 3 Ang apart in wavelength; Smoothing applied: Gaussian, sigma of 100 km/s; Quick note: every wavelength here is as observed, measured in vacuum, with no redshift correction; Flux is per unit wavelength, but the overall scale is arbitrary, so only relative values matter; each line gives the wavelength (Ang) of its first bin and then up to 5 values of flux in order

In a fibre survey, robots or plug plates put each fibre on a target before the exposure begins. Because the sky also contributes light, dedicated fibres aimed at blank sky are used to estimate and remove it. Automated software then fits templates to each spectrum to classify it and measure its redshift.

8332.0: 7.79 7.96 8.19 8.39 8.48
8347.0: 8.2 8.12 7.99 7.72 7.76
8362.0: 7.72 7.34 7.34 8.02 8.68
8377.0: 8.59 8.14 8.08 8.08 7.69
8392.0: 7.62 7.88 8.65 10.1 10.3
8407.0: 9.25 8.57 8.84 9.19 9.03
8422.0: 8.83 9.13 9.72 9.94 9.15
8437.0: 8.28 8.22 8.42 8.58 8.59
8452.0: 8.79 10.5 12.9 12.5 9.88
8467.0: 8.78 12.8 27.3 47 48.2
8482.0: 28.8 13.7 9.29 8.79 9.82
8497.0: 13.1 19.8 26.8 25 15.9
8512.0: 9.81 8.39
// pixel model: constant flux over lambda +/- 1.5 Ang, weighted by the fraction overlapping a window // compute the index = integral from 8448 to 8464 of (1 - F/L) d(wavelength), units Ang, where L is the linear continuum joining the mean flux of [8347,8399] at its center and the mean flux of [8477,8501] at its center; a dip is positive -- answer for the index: 5.5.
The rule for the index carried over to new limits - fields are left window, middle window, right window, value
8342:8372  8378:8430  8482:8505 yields 8.6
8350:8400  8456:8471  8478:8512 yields 4.5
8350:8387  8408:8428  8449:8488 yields 6.7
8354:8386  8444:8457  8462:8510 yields 5.7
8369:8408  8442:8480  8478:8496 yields -0.6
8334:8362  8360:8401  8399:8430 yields 2.9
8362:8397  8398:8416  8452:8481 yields 3.9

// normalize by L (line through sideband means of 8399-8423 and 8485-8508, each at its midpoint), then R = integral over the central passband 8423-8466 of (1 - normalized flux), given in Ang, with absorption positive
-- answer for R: 8.2 Ang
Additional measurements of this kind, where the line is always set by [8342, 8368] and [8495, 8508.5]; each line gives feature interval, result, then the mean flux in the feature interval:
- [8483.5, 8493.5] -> 4.52 Ang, 10.5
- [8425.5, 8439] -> 4.87 Ang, 9.22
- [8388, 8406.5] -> 4.42 Ang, 8.76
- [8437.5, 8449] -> 5.21 Ang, 8.42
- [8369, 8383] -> 1.99 Ang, 8.29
